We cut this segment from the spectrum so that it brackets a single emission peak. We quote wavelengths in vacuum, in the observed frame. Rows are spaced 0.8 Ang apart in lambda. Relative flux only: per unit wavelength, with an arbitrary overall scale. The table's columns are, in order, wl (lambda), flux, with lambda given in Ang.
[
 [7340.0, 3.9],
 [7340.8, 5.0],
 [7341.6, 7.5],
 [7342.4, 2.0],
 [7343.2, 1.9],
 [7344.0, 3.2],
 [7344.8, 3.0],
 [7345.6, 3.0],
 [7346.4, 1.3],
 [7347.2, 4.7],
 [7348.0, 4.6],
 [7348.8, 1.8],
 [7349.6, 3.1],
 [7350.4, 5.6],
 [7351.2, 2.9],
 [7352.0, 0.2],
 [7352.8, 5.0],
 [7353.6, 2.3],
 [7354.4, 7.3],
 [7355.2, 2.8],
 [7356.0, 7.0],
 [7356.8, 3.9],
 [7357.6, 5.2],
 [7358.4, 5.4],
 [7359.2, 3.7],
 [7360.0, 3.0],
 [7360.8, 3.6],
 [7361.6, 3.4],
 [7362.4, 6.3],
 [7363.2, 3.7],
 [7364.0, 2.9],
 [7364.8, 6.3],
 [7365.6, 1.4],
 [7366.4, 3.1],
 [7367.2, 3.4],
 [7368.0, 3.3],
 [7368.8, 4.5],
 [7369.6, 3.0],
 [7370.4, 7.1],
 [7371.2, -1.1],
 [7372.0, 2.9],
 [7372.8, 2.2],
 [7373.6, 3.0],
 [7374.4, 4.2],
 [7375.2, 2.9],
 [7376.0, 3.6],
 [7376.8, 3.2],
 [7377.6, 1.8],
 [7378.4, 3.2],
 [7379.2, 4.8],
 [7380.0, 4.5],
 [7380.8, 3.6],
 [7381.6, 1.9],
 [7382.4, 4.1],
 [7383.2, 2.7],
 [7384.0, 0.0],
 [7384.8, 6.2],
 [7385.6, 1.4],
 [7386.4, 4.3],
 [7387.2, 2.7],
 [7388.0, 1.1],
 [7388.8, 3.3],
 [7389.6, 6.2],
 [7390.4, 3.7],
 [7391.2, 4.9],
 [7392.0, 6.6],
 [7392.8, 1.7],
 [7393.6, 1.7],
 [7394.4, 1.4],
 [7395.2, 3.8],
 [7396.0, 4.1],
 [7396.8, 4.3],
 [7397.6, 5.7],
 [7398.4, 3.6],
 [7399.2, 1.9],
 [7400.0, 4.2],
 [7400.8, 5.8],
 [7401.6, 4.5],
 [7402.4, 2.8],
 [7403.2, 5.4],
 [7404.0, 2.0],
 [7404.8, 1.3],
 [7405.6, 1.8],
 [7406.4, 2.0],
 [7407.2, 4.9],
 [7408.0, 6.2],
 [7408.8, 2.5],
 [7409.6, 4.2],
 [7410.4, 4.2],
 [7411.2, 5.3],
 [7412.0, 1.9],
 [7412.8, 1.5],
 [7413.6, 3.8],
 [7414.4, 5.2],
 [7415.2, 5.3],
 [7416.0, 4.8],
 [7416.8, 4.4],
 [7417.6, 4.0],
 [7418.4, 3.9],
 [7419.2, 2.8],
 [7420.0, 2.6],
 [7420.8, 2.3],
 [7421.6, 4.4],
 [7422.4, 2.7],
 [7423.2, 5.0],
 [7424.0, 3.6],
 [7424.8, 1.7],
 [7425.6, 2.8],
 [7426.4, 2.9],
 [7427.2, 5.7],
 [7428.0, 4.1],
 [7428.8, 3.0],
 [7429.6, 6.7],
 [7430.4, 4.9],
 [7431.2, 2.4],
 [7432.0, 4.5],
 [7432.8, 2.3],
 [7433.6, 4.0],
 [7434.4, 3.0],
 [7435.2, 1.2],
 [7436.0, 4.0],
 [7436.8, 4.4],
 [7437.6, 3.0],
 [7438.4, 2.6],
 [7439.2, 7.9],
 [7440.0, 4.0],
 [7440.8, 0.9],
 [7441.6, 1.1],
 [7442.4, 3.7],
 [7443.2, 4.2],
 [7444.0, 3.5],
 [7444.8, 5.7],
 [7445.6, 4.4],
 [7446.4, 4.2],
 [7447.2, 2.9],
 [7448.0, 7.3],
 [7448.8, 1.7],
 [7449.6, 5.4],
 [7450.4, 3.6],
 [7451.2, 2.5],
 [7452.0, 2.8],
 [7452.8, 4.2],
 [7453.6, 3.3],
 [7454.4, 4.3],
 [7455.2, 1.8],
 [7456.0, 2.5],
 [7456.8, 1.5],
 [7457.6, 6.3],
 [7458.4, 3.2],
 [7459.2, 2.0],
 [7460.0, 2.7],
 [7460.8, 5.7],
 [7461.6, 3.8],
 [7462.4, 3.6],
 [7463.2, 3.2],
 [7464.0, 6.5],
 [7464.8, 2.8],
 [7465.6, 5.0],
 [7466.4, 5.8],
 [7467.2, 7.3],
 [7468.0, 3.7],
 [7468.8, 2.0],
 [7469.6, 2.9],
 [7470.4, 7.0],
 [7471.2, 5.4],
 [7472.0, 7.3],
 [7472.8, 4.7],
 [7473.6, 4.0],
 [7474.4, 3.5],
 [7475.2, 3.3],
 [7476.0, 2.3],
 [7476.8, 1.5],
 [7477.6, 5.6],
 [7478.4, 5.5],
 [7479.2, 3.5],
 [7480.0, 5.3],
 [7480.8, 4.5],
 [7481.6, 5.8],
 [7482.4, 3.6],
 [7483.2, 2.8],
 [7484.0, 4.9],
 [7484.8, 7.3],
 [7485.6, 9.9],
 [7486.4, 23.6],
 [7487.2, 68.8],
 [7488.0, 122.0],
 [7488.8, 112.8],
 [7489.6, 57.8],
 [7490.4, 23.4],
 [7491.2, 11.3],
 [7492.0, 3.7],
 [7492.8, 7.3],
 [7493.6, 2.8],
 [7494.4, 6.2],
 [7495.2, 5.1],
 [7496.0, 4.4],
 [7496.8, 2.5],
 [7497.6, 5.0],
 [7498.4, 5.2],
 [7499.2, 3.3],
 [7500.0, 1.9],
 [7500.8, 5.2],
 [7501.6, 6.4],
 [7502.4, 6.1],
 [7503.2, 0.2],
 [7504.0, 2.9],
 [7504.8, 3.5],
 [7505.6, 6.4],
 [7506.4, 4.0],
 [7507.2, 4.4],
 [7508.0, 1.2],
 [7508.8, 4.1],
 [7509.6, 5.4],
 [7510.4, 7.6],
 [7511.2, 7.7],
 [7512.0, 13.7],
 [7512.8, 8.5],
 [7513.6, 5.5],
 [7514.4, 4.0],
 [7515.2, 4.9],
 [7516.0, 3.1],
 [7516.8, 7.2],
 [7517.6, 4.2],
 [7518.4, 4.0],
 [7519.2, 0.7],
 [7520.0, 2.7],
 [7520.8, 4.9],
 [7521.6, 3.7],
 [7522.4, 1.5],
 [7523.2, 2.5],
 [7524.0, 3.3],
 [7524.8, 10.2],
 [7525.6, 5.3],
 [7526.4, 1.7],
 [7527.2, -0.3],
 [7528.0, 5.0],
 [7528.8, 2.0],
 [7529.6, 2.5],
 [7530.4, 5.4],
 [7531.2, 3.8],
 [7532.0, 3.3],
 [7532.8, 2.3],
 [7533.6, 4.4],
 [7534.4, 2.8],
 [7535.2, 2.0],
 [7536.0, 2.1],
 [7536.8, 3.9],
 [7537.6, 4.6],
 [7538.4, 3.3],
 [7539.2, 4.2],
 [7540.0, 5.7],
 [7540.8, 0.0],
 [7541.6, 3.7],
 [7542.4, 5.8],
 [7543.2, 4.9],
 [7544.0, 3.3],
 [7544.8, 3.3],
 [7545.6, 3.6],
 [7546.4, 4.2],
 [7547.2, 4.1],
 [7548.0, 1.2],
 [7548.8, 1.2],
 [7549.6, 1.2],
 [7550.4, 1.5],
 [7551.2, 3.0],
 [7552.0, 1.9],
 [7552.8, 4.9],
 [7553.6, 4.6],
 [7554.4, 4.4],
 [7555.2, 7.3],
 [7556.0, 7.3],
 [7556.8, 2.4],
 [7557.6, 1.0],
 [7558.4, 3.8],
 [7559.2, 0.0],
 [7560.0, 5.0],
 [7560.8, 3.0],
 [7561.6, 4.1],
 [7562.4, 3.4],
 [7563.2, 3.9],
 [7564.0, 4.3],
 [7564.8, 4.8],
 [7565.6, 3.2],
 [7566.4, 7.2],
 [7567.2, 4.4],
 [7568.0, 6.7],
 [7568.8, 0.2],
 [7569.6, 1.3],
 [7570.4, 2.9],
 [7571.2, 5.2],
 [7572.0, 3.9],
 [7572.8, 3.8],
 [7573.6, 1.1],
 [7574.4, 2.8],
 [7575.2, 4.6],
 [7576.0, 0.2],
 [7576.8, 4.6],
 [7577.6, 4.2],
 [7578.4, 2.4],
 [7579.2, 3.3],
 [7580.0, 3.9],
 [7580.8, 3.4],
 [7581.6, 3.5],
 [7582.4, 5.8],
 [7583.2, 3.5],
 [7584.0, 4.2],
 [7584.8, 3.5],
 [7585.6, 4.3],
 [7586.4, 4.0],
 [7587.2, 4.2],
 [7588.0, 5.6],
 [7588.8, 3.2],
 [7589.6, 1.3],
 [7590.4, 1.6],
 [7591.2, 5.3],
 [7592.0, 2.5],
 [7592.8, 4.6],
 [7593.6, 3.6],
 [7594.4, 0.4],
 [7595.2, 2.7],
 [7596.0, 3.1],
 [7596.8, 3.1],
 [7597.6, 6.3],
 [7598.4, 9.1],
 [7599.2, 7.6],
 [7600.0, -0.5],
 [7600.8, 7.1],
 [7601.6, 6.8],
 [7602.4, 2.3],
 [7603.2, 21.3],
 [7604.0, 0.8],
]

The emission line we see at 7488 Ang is Halpha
